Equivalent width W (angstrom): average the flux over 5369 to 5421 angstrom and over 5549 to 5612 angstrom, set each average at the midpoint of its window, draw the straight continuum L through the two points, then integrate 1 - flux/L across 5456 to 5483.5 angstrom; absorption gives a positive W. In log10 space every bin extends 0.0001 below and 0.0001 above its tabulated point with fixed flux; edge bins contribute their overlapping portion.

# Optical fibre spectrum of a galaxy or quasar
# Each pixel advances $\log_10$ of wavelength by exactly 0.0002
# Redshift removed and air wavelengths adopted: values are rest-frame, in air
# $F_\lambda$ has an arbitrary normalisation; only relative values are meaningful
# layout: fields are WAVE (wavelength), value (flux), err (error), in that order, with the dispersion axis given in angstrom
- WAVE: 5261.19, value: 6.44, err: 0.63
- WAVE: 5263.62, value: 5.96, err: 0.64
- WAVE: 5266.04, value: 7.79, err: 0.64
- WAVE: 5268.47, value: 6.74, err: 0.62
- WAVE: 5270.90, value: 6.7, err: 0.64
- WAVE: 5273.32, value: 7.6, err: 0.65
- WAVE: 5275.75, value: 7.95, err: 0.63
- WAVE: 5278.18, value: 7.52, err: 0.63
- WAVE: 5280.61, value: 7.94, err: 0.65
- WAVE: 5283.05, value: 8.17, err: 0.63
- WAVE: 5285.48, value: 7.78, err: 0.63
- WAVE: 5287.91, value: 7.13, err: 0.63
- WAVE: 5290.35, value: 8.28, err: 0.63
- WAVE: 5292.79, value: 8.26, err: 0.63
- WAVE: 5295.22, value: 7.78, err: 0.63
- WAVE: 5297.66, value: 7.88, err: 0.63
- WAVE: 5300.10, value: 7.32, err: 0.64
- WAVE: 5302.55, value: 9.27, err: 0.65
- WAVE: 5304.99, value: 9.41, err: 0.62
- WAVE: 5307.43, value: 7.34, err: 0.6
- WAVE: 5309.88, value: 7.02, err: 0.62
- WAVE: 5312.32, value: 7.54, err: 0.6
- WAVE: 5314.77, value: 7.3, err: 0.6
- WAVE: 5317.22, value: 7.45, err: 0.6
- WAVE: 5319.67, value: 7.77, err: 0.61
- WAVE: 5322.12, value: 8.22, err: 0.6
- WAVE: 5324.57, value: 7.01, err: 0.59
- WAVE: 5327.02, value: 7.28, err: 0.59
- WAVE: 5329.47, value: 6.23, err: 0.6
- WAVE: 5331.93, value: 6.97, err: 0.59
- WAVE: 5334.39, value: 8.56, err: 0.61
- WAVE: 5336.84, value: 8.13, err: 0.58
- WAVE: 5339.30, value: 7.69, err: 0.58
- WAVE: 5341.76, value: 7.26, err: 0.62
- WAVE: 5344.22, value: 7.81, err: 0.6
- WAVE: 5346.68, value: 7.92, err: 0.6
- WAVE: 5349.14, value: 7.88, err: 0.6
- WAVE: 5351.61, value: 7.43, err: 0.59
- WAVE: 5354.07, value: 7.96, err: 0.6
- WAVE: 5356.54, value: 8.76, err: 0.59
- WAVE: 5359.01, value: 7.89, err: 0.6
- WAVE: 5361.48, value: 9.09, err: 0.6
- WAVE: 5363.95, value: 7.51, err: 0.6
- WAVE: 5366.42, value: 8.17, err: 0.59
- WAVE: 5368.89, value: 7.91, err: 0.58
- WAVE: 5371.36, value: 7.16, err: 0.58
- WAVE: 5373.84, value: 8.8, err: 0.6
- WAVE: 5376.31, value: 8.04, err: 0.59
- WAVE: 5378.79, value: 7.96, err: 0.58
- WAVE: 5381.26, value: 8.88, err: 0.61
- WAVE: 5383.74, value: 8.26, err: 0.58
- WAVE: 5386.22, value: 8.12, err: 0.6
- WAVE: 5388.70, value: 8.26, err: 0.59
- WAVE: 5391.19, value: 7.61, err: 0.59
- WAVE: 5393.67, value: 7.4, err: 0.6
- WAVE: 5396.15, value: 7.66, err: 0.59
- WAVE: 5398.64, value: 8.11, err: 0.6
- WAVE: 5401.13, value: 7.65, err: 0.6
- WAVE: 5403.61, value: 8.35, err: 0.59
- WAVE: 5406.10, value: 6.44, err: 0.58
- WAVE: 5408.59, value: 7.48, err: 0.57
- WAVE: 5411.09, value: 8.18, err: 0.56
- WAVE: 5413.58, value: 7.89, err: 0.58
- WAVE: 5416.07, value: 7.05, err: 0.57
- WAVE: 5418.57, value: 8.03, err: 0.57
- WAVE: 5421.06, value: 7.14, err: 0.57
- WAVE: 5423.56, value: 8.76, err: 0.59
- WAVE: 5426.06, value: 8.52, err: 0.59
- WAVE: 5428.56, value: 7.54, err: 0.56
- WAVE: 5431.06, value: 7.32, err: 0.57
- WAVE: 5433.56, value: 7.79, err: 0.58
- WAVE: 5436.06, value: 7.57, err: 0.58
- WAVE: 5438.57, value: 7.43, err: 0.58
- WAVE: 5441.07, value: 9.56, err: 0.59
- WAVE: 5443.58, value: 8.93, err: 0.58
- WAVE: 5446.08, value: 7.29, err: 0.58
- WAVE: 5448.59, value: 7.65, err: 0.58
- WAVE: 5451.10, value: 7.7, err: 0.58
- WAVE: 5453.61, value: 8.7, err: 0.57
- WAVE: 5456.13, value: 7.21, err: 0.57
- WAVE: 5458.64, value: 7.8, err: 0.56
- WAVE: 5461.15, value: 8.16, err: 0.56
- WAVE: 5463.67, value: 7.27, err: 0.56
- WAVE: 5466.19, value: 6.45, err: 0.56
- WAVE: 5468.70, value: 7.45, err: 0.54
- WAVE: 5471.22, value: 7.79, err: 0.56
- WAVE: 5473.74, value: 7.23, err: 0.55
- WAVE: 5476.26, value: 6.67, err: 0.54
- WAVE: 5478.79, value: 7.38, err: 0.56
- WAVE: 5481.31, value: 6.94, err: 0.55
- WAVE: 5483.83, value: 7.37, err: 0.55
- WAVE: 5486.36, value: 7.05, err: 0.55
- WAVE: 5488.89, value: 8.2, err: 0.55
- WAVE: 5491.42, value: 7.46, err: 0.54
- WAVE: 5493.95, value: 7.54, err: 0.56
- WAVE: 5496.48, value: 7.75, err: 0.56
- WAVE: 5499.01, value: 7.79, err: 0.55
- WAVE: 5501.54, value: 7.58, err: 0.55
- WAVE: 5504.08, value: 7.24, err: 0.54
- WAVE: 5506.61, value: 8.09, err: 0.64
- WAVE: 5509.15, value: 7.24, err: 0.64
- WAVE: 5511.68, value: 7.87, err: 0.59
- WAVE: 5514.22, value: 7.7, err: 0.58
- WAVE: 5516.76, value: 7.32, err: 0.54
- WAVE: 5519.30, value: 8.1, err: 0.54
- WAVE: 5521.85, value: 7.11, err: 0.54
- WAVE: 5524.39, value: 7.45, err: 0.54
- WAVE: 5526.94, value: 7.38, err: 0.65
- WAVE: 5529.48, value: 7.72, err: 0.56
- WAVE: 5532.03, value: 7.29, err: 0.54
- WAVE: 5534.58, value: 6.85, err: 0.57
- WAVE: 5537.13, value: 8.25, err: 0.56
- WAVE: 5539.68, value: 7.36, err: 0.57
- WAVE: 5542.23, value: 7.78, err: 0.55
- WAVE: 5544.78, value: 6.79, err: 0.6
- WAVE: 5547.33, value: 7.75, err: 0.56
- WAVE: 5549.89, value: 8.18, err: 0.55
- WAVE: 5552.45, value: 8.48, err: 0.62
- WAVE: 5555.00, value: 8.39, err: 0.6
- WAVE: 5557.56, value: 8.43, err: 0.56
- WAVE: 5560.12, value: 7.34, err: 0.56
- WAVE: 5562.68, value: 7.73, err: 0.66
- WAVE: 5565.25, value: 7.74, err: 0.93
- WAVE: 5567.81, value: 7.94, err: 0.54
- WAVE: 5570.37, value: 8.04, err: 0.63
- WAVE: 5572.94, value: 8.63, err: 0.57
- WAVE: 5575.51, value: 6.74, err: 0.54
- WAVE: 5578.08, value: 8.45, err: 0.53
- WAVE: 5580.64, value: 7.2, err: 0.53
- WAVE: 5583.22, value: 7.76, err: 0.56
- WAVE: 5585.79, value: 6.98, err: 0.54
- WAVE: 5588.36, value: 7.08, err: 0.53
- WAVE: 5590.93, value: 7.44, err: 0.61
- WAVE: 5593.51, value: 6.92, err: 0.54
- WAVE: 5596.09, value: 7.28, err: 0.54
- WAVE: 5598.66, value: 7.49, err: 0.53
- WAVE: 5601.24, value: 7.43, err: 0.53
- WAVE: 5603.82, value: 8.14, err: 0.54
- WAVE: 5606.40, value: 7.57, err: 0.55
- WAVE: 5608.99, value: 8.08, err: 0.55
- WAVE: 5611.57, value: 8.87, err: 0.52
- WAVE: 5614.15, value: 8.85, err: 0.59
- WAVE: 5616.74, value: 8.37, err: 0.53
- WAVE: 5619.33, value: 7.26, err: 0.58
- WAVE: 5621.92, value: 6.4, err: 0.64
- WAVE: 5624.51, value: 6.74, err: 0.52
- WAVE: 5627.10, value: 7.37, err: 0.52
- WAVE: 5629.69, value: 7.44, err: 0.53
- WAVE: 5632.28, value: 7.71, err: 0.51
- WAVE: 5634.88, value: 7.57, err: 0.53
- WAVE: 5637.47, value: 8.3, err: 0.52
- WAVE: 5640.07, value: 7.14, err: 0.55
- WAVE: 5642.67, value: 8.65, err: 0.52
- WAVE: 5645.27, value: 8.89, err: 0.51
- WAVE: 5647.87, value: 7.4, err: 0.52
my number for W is 1.8 angstrom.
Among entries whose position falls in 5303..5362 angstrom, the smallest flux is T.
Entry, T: 6.23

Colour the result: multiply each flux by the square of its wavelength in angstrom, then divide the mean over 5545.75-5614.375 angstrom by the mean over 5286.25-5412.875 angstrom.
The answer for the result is 1.08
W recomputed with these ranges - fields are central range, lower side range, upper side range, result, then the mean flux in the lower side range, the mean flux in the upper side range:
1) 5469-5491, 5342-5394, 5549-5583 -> 1.8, 8.04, 7.94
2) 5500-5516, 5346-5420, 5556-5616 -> 0.4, 7.93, 7.75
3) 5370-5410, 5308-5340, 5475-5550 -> -2.2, 7.47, 7.5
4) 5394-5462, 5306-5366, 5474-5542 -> -2.4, 7.68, 7.49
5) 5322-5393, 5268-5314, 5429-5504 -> -1.5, 7.78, 7.61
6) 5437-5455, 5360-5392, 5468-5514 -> -1.0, 8.14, 7.49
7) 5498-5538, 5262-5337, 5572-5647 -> 0.5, 7.61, 7.68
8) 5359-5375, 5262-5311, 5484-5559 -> -0.9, 7.68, 7.66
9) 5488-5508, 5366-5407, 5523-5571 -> 0.2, 7.94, 7.73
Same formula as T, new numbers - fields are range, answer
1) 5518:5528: 7.11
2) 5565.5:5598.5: 6.74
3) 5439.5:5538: 6.45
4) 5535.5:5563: 6.79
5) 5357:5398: 7.16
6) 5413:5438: 7.05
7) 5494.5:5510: 7.24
